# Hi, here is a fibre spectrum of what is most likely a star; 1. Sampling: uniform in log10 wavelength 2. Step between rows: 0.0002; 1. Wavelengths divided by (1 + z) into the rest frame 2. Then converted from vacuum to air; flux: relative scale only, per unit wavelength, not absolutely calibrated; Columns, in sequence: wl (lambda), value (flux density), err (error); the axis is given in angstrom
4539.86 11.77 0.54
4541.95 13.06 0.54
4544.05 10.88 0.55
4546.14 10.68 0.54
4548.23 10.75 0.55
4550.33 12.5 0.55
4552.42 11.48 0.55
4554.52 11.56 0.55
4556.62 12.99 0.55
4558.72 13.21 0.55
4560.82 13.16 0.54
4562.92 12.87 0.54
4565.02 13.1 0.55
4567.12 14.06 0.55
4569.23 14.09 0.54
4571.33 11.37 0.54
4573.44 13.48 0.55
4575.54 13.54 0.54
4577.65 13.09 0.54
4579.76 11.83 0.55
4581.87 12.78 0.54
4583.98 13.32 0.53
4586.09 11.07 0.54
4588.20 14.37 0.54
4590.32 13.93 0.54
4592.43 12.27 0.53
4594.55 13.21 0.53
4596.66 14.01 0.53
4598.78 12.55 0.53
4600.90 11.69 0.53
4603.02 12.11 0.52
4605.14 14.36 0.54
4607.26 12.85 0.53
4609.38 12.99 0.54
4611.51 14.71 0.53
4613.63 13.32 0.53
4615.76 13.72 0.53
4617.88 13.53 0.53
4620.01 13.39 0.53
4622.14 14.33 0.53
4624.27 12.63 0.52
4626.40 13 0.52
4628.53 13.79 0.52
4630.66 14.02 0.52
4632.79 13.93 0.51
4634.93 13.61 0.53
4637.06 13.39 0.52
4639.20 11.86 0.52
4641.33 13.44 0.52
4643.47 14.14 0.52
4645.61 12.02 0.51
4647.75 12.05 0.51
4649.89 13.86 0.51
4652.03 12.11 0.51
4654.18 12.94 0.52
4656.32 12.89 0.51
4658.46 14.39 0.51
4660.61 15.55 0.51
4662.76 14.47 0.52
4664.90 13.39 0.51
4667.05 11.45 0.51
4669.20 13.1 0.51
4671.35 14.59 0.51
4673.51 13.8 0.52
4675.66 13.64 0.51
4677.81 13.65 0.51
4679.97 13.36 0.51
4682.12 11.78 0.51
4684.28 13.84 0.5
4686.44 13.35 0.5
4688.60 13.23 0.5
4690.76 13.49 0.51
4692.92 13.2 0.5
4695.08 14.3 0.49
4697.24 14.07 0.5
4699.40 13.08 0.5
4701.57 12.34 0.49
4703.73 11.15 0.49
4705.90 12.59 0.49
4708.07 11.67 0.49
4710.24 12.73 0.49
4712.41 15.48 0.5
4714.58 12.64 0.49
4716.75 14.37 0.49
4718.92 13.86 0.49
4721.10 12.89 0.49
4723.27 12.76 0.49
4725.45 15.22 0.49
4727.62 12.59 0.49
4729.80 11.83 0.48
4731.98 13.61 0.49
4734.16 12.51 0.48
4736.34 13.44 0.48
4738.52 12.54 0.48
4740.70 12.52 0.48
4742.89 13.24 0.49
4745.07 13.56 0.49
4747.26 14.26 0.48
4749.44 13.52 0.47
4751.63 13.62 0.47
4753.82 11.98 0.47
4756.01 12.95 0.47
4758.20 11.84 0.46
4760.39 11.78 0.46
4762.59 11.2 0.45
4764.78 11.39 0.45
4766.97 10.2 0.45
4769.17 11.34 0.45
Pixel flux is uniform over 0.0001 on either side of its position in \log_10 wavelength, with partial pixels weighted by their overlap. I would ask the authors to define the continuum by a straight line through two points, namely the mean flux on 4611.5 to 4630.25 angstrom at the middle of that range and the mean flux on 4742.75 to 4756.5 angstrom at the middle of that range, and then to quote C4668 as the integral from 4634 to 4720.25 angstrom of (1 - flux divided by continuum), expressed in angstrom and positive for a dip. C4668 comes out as 1.2 angstrom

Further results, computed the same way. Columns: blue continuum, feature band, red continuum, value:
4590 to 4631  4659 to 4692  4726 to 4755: -0.9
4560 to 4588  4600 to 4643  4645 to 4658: -1.8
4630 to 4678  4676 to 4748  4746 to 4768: -2.4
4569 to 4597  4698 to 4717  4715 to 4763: 0.2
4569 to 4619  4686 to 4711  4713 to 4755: 0.5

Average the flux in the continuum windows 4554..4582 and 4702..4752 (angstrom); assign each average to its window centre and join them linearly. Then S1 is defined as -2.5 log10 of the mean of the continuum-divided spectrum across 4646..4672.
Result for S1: -0.02 mag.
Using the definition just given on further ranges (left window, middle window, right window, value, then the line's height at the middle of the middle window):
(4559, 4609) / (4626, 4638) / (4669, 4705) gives -0.043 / 13.1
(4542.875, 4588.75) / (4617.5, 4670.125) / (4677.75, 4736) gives -0.037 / 12.9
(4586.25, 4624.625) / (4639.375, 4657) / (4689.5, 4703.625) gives 0.033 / 13.3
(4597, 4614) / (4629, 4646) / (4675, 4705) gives -0.020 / 13.1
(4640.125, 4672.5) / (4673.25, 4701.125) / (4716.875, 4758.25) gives -0.011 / 13.3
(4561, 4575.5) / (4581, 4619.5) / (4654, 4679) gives 0.016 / 13.4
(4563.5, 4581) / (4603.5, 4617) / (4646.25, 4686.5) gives -0.033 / 13.2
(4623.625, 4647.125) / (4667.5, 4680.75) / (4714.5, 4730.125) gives -0.022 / 13.3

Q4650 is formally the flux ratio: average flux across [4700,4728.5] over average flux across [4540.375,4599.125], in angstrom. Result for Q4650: 1.03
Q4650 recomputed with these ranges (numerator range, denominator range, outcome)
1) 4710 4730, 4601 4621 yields 1.01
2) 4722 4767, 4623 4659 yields 0.97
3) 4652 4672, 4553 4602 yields 1.05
